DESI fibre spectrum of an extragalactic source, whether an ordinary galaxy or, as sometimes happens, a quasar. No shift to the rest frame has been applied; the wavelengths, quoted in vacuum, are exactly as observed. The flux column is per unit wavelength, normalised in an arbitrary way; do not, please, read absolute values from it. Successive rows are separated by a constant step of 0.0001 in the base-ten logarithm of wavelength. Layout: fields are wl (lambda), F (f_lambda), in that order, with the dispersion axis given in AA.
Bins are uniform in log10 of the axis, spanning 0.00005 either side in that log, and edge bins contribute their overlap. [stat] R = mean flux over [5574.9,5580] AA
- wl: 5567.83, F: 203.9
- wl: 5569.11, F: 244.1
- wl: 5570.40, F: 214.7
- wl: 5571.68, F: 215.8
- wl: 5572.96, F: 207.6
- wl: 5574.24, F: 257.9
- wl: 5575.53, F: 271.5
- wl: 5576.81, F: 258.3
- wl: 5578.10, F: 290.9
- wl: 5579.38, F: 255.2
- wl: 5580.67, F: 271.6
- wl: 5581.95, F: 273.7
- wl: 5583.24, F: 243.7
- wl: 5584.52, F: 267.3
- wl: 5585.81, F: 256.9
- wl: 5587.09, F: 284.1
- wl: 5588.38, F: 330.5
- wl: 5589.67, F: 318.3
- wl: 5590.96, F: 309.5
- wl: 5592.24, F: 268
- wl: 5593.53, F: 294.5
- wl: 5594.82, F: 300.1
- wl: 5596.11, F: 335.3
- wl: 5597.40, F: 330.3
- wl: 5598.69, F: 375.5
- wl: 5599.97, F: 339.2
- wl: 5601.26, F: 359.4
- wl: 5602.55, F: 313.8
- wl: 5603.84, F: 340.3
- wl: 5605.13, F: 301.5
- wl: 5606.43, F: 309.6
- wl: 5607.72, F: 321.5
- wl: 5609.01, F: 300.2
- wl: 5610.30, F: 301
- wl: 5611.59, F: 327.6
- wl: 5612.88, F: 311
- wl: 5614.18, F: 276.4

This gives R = 269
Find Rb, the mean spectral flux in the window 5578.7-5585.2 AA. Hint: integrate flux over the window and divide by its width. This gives 263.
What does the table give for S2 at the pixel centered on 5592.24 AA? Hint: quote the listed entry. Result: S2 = 268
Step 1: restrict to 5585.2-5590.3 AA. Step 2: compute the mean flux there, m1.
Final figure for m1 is 298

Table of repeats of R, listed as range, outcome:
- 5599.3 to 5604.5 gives 339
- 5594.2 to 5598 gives 322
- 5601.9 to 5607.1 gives 316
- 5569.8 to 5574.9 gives 224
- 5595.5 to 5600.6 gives 346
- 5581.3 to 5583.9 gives 259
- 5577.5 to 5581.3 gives 272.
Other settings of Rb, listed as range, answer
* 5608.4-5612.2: 310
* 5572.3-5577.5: 249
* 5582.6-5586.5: 257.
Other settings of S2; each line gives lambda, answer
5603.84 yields 340.3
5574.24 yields 257.9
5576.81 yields 258.3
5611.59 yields 327.6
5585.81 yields 256.9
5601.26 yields 359.4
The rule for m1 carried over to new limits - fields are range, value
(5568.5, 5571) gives 229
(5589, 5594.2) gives 298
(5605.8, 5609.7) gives 311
